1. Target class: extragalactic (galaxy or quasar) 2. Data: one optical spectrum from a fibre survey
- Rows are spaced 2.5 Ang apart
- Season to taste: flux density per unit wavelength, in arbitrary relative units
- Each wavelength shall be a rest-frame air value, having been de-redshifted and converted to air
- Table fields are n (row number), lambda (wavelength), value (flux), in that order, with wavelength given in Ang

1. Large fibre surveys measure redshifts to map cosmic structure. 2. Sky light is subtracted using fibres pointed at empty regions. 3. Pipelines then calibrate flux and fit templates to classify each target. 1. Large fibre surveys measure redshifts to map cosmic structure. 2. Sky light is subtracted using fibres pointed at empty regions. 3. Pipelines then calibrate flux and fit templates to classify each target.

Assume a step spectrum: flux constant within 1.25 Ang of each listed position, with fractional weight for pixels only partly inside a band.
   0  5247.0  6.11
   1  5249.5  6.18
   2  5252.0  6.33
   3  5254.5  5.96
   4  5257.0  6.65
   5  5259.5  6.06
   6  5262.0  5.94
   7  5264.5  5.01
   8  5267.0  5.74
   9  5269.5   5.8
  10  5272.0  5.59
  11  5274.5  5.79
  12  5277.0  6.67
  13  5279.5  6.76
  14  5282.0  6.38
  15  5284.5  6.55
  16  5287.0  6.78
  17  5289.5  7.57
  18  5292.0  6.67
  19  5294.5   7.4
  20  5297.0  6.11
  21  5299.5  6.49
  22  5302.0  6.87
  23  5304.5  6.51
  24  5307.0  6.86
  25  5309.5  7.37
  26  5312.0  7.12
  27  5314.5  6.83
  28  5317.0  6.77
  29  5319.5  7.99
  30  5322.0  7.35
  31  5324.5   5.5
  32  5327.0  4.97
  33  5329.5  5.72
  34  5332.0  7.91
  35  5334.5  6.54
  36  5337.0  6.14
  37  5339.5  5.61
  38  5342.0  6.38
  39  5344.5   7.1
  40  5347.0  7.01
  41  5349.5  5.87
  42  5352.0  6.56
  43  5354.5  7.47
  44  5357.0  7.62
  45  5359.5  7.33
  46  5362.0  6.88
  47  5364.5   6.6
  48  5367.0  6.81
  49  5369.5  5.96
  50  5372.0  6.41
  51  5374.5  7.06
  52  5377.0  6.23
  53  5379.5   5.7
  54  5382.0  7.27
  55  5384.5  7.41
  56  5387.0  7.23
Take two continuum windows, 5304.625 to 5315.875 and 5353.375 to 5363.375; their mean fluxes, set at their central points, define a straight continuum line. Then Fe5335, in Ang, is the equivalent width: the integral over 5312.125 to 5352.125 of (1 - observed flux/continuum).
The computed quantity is 3.4 Ang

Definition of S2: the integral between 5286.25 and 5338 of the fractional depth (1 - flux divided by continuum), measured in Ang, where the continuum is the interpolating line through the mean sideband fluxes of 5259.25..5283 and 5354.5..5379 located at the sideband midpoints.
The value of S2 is -3.6 Ang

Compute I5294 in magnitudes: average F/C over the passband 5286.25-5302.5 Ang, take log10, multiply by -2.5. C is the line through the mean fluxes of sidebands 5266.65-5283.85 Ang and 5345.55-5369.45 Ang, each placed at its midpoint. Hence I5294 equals -0.09 mag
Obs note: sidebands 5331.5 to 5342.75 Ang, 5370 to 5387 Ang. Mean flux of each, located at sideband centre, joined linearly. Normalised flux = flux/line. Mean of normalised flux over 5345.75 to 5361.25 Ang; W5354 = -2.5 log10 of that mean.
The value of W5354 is -0.071 mag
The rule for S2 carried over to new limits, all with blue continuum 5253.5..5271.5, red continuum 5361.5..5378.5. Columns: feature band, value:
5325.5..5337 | 0.08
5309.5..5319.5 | -1.47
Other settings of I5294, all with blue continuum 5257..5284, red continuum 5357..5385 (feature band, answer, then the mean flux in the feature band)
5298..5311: -0.092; 6.81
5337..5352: 0.025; 6.39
